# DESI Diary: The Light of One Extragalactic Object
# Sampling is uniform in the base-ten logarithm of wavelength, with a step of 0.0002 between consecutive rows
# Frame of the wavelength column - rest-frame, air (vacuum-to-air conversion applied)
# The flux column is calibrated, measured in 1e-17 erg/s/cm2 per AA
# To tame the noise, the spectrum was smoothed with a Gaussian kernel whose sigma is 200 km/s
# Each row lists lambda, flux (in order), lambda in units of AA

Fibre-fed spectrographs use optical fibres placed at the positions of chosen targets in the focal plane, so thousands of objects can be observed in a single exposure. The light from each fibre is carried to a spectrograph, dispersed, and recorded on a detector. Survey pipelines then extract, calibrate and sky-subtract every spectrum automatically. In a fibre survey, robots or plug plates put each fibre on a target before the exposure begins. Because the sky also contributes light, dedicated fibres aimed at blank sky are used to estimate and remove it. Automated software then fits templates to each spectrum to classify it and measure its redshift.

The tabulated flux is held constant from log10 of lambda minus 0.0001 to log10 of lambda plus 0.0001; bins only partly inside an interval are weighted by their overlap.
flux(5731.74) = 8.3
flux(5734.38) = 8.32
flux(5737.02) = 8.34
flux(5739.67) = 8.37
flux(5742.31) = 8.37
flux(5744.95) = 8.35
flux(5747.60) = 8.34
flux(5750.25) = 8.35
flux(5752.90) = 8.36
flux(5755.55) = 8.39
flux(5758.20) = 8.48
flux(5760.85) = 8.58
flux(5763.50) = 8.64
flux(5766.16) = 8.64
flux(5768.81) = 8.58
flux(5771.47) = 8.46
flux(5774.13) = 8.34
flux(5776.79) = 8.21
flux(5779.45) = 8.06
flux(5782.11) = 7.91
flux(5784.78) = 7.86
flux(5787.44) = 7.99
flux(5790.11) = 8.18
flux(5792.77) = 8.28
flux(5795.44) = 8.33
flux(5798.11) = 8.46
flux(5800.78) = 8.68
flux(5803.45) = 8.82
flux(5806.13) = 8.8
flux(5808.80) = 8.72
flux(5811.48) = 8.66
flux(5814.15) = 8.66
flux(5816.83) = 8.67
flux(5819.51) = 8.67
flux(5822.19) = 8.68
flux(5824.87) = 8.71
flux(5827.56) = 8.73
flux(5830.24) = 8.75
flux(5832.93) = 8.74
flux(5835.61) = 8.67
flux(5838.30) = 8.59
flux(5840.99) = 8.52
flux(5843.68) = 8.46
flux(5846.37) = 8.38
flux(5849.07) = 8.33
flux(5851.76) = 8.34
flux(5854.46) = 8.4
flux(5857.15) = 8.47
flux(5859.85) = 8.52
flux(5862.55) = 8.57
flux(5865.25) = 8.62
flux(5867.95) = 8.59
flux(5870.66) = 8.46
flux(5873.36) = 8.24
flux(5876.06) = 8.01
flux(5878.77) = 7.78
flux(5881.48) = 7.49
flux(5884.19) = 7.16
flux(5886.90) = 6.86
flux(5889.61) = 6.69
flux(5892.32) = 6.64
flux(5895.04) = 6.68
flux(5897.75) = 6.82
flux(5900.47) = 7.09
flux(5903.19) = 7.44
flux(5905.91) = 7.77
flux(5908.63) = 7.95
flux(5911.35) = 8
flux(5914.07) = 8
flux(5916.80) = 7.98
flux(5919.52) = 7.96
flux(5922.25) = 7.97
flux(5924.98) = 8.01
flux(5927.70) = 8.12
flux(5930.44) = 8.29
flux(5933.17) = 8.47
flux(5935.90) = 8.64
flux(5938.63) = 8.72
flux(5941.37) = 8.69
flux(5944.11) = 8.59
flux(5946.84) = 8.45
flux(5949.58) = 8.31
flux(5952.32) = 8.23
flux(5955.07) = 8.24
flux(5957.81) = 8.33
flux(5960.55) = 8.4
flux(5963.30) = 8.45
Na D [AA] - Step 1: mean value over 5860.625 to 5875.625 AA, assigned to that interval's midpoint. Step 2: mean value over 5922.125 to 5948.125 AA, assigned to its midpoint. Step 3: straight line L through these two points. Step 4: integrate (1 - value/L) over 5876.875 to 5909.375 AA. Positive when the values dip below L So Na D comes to 4.8 AA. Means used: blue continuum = 8.47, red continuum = 8.42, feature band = 7.2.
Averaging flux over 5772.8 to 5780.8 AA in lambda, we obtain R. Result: 8.2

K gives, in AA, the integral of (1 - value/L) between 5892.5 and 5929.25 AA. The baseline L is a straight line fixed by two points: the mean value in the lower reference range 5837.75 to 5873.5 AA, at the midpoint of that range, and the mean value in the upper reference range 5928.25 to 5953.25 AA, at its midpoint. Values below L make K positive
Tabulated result 3.6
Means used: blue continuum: 8.47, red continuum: 8.48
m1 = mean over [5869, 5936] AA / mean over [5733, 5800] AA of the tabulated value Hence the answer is 0.92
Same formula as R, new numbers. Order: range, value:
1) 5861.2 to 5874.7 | 8.5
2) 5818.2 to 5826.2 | 8.69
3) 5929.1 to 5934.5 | 8.38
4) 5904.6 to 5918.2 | 7.94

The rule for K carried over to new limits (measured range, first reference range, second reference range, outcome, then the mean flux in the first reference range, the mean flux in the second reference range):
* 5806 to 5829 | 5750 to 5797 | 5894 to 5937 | -1.5 AA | 8.31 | 7.83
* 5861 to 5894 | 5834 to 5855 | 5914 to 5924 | 2.0 AA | 8.47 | 7.97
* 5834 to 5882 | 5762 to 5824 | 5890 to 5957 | -1.0 AA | 8.45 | 7.95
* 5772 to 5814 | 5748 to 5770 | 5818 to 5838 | 1.1 AA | 8.5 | 8.7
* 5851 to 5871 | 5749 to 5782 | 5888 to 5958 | -1.0 AA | 8.41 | 7.92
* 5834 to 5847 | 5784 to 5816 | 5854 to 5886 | -0.4 AA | 8.47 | 8.17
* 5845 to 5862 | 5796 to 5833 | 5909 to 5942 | 0.2 AA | 8.69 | 8.22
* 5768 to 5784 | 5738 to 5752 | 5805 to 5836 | 0.5 AA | 8.35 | 8.71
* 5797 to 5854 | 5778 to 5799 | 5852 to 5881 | -2.7 AA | 8.13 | 8.34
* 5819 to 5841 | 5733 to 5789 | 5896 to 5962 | -1.2 AA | 8.33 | 8.1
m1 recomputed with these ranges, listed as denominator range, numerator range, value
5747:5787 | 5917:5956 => 1.00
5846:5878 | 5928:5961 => 1.00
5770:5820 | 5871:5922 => 0.89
